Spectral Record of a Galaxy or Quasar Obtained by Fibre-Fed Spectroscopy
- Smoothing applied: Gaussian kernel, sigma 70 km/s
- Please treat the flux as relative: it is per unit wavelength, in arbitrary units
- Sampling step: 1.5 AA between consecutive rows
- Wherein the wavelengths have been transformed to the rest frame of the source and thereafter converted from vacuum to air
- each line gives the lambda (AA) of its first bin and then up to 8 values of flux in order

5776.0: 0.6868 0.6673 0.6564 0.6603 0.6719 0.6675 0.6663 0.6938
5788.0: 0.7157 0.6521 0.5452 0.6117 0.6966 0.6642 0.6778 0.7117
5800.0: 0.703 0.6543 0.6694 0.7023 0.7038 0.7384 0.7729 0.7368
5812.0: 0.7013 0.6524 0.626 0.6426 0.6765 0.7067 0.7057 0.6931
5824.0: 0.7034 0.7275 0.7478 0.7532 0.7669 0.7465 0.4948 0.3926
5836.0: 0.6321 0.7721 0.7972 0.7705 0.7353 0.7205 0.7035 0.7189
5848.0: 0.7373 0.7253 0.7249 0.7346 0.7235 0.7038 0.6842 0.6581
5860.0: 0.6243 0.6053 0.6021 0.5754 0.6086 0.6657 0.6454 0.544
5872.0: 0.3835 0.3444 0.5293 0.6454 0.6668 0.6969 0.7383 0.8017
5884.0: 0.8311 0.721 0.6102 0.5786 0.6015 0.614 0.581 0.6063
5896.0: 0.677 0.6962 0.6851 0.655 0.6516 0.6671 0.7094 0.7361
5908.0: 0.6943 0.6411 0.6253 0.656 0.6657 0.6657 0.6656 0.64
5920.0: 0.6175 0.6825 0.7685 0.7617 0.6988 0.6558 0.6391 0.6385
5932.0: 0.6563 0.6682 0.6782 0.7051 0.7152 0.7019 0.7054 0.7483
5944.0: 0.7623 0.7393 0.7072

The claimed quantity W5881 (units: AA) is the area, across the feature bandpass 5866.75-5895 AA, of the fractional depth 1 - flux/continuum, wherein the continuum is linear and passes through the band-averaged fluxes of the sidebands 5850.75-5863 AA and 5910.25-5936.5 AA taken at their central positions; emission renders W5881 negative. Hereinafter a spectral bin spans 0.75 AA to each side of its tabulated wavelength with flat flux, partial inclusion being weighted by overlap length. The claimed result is 2.2 AA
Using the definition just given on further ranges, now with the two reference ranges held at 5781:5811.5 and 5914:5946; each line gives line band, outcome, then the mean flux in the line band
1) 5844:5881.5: 2.6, 0.639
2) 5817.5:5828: -0.4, 0.71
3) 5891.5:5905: 0.7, 0.653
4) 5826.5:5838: 0.4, 0.659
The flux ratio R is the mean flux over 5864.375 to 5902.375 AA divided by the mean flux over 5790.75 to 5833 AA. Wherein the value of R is 0.91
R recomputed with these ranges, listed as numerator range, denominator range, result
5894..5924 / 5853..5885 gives 1.06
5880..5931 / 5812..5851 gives 0.97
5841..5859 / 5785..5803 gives 1.07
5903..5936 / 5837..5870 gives 0.98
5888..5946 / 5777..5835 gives 0.99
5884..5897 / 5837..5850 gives 0.86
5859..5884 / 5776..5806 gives 0.91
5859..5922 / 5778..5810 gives 0.94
